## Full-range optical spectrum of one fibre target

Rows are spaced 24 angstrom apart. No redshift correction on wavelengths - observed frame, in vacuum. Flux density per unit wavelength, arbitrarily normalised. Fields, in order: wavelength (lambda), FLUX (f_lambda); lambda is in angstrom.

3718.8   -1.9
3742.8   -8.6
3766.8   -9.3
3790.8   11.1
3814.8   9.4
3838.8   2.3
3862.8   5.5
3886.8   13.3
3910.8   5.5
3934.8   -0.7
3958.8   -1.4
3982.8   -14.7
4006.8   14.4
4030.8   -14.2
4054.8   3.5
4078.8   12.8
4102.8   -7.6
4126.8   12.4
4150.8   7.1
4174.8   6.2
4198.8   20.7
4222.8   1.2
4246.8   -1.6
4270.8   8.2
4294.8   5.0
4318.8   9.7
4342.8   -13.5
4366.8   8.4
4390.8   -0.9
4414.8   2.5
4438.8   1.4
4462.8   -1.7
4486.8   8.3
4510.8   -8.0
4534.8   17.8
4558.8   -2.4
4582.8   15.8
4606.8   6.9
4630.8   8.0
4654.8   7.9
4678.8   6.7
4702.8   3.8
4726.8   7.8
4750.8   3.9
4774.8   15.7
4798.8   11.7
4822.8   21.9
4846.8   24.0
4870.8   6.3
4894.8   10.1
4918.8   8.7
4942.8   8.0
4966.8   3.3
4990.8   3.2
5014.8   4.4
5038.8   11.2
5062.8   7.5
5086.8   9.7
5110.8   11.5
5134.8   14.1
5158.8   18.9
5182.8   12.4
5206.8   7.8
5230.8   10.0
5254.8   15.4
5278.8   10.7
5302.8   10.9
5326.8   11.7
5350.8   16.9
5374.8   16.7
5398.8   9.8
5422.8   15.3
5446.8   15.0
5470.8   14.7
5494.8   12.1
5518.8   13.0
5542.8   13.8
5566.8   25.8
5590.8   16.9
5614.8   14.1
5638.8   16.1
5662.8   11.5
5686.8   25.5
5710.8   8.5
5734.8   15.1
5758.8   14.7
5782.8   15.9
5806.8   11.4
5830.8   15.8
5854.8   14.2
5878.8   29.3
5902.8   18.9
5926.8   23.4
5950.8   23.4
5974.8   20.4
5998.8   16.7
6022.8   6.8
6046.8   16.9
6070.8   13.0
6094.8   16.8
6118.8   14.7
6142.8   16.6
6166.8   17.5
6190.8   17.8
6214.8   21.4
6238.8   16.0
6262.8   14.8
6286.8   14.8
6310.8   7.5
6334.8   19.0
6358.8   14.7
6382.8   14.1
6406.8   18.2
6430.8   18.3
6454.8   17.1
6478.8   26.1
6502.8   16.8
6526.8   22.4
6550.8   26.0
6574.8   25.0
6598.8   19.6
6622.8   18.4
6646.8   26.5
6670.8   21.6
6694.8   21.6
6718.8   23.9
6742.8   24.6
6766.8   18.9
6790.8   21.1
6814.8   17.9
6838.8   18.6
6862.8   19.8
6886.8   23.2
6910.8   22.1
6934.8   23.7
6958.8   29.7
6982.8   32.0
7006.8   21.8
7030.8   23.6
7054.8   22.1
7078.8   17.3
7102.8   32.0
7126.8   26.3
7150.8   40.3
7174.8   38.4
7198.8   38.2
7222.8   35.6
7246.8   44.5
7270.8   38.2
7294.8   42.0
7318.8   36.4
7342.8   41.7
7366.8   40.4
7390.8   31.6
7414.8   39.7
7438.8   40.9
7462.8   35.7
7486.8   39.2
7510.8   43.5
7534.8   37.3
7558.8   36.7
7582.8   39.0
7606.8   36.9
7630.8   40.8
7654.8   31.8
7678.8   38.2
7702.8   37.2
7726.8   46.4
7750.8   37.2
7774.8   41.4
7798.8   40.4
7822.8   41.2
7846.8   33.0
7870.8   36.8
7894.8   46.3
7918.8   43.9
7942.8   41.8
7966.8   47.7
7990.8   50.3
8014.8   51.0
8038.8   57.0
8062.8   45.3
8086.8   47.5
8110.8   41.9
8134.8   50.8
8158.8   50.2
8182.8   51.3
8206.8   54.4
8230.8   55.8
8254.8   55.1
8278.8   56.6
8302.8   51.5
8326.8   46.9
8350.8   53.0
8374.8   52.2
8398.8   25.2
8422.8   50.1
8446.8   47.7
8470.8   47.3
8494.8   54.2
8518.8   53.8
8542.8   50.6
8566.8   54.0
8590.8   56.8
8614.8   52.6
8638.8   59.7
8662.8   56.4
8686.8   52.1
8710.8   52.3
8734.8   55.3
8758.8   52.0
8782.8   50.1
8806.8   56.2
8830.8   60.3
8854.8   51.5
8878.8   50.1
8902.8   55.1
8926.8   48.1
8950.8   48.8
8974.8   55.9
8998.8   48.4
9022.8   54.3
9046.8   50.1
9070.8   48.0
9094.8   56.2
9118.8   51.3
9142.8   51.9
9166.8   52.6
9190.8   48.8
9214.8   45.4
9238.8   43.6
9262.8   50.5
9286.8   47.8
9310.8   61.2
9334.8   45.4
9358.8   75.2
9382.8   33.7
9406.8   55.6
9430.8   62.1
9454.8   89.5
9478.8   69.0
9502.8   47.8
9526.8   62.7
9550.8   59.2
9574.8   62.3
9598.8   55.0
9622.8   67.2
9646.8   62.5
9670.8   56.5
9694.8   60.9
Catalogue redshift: 0.782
